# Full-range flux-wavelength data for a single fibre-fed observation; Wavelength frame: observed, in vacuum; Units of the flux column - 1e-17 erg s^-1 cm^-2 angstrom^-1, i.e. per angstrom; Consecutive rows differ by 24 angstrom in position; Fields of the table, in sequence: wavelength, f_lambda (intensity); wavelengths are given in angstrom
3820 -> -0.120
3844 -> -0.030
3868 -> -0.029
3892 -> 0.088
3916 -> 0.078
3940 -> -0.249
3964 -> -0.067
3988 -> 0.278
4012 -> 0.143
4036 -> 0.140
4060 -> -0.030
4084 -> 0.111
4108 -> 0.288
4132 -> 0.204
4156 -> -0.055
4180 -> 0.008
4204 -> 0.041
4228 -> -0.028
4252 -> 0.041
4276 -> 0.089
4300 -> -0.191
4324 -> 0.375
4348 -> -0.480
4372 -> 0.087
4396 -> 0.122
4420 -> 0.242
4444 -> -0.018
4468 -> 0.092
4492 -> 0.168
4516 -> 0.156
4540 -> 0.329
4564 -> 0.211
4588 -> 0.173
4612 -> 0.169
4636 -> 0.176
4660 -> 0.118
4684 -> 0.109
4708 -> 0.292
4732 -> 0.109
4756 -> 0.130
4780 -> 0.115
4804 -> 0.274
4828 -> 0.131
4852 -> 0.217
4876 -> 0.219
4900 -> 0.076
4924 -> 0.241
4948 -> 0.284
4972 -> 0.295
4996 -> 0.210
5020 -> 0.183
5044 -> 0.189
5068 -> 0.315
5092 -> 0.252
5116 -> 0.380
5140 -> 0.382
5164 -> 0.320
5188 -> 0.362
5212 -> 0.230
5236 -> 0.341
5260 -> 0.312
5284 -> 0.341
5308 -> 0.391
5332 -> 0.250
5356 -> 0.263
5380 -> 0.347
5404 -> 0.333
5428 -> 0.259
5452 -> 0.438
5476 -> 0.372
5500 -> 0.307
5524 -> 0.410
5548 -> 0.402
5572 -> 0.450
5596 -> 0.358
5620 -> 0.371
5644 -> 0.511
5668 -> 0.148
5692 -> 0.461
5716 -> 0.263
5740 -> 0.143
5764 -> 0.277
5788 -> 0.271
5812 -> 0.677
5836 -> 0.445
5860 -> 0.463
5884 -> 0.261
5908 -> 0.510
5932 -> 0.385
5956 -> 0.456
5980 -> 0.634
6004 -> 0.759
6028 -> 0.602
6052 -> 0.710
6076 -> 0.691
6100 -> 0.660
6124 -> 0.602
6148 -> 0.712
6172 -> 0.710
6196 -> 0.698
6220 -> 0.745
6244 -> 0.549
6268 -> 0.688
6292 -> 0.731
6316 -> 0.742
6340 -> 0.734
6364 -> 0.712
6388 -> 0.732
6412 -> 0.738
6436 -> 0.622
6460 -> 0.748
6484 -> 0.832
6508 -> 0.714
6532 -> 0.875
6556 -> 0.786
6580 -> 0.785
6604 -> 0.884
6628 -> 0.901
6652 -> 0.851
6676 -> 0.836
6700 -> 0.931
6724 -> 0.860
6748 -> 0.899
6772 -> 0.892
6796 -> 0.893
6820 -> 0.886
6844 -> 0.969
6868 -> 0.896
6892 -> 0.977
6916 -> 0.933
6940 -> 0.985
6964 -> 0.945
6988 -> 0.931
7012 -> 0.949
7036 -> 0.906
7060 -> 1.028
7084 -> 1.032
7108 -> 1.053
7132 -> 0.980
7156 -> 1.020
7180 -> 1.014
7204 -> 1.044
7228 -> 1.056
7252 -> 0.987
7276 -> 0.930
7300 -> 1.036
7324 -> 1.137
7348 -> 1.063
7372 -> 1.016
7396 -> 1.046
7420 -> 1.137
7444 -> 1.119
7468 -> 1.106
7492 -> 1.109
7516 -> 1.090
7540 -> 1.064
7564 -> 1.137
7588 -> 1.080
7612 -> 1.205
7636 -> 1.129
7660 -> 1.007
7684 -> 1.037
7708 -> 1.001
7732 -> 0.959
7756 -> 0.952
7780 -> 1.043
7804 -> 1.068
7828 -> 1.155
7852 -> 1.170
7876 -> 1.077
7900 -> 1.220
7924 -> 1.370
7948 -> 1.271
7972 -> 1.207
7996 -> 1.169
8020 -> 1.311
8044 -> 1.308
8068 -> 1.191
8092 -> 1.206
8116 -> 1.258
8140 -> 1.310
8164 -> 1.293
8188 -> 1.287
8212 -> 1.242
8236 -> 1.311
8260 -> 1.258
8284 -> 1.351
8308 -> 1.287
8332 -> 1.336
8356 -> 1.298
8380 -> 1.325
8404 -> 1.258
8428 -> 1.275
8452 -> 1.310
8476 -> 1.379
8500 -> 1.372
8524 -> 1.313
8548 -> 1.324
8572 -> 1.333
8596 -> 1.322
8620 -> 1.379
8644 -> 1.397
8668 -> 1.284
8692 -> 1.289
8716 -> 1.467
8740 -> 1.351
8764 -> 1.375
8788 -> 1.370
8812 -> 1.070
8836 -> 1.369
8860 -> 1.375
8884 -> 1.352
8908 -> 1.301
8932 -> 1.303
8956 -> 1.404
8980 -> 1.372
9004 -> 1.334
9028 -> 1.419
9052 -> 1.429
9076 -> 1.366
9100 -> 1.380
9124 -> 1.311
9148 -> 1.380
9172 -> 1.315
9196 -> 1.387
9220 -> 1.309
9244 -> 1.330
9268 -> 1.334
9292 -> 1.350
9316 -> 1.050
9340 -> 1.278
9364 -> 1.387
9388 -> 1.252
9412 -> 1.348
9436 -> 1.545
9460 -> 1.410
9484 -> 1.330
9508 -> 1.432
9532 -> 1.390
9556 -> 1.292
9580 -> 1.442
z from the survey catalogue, 0.50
